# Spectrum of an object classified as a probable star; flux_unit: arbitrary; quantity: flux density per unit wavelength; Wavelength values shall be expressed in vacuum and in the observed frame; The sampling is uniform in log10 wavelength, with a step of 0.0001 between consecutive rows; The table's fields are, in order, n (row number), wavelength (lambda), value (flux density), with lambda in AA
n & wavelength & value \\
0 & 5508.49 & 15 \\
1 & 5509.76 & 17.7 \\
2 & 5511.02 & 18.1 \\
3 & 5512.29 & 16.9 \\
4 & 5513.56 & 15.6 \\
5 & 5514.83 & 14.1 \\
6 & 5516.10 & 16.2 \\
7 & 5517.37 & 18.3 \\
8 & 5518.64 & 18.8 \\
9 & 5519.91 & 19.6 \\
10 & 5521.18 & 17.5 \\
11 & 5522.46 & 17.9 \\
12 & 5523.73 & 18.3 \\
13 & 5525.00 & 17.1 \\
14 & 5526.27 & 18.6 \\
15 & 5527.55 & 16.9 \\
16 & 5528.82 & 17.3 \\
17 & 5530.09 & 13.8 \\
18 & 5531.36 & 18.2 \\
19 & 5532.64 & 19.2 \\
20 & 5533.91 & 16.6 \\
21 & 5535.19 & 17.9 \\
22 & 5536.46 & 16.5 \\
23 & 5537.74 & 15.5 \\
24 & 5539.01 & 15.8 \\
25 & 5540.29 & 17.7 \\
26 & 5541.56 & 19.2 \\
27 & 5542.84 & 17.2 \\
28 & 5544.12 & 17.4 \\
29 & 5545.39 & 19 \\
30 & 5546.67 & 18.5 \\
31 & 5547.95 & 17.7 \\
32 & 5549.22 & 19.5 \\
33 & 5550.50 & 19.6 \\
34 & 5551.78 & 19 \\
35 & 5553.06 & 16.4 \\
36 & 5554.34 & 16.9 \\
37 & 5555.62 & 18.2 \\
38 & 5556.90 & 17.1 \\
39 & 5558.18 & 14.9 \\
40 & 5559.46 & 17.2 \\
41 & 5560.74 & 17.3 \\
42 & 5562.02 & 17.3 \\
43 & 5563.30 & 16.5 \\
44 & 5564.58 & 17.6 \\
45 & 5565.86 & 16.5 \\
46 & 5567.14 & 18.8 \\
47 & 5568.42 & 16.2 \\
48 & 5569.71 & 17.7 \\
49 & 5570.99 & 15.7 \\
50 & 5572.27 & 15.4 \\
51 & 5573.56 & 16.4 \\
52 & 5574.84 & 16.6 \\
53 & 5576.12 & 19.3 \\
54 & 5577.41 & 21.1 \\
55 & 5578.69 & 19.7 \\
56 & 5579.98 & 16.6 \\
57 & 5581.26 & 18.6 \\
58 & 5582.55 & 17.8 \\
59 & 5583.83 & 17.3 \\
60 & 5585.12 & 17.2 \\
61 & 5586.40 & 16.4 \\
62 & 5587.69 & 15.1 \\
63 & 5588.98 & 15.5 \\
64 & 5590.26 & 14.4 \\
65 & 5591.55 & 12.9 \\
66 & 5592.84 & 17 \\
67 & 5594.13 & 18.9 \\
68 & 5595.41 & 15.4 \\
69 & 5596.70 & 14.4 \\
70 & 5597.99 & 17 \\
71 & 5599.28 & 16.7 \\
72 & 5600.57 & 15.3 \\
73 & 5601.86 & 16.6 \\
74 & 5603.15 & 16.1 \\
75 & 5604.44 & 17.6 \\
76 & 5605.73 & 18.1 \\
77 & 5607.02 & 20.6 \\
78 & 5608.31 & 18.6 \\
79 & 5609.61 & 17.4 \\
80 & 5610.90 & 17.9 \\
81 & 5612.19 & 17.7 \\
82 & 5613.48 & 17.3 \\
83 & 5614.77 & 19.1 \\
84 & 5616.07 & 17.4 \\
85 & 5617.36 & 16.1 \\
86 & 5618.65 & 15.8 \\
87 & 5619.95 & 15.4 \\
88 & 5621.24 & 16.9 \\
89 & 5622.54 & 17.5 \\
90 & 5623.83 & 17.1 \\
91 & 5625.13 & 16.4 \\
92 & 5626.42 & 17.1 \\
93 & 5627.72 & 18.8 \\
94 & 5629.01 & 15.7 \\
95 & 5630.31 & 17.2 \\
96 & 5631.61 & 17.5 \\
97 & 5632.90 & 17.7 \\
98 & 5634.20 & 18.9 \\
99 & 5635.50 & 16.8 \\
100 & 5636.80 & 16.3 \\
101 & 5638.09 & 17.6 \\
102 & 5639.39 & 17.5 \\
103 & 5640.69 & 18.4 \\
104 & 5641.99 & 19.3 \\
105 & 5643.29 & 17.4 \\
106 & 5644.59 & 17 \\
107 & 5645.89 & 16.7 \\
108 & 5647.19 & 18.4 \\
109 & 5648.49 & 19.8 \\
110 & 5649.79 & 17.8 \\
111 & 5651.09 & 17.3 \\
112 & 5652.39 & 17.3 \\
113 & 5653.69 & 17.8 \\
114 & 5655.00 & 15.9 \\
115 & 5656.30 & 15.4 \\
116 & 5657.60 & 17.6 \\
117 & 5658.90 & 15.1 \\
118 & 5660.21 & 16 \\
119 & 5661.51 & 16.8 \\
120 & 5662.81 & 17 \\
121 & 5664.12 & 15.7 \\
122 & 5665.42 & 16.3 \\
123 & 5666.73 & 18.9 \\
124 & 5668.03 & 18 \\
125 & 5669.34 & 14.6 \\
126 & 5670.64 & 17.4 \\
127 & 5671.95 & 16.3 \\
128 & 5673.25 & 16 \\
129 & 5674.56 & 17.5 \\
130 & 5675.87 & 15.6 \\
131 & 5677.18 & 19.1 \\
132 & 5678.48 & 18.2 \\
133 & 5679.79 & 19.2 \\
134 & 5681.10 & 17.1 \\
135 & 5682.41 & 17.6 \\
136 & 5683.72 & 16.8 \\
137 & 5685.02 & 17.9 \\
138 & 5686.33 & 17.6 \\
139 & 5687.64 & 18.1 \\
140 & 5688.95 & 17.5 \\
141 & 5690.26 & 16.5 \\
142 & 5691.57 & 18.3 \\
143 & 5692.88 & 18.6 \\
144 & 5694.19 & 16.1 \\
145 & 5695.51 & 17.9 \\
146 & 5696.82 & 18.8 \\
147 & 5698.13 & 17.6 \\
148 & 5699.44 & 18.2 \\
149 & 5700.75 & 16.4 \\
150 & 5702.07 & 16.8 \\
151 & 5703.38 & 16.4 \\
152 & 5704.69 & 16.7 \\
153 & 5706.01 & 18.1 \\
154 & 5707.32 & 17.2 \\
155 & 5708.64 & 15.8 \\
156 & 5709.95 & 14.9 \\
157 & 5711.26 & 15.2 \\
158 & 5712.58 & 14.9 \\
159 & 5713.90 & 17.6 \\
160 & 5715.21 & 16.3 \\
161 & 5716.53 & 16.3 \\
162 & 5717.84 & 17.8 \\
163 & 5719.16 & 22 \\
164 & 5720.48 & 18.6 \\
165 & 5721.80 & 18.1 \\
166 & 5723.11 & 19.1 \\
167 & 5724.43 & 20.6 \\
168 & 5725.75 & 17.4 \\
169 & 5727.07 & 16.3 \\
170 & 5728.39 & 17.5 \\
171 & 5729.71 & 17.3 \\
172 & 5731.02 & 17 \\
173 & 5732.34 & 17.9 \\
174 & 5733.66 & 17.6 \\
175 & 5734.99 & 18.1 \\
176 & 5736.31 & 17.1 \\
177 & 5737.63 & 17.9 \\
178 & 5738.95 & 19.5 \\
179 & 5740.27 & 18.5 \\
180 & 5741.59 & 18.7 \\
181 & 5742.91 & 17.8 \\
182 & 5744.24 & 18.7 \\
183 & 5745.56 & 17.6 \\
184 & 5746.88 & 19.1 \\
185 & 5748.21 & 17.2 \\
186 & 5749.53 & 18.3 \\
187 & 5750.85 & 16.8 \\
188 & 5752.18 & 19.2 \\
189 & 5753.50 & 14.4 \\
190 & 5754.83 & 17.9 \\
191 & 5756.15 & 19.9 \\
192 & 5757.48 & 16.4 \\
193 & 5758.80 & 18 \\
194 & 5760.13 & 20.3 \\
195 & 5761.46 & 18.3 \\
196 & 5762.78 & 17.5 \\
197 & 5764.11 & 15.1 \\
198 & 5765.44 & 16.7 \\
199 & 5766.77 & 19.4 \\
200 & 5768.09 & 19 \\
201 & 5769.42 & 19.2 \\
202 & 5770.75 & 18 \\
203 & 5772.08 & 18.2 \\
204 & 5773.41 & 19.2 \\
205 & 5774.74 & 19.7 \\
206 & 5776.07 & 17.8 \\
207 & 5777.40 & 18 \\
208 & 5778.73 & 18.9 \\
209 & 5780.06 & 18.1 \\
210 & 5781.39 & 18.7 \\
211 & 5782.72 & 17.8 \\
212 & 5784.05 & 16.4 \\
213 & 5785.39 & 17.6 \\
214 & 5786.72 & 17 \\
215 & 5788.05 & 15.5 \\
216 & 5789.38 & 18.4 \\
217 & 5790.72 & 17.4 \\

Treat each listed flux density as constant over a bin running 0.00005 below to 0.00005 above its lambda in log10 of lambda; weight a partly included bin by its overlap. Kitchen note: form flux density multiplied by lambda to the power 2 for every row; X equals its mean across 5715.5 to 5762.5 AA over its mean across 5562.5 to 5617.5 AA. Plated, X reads 1.1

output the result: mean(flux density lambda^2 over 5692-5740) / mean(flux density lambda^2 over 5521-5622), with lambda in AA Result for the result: 1.07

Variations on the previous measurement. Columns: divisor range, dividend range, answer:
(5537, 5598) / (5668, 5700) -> 1.06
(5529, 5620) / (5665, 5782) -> 1.09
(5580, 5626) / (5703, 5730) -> 1.07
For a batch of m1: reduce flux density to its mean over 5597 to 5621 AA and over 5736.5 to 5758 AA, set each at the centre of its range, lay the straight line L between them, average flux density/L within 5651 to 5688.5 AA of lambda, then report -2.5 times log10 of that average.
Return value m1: 0.03 mag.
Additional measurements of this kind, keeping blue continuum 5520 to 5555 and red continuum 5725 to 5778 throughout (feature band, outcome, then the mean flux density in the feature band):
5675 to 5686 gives 0.01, 17.7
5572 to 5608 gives 0.05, 17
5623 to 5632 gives 0.04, 17.1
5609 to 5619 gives 0.02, 17.4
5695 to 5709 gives 0.04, 17.3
